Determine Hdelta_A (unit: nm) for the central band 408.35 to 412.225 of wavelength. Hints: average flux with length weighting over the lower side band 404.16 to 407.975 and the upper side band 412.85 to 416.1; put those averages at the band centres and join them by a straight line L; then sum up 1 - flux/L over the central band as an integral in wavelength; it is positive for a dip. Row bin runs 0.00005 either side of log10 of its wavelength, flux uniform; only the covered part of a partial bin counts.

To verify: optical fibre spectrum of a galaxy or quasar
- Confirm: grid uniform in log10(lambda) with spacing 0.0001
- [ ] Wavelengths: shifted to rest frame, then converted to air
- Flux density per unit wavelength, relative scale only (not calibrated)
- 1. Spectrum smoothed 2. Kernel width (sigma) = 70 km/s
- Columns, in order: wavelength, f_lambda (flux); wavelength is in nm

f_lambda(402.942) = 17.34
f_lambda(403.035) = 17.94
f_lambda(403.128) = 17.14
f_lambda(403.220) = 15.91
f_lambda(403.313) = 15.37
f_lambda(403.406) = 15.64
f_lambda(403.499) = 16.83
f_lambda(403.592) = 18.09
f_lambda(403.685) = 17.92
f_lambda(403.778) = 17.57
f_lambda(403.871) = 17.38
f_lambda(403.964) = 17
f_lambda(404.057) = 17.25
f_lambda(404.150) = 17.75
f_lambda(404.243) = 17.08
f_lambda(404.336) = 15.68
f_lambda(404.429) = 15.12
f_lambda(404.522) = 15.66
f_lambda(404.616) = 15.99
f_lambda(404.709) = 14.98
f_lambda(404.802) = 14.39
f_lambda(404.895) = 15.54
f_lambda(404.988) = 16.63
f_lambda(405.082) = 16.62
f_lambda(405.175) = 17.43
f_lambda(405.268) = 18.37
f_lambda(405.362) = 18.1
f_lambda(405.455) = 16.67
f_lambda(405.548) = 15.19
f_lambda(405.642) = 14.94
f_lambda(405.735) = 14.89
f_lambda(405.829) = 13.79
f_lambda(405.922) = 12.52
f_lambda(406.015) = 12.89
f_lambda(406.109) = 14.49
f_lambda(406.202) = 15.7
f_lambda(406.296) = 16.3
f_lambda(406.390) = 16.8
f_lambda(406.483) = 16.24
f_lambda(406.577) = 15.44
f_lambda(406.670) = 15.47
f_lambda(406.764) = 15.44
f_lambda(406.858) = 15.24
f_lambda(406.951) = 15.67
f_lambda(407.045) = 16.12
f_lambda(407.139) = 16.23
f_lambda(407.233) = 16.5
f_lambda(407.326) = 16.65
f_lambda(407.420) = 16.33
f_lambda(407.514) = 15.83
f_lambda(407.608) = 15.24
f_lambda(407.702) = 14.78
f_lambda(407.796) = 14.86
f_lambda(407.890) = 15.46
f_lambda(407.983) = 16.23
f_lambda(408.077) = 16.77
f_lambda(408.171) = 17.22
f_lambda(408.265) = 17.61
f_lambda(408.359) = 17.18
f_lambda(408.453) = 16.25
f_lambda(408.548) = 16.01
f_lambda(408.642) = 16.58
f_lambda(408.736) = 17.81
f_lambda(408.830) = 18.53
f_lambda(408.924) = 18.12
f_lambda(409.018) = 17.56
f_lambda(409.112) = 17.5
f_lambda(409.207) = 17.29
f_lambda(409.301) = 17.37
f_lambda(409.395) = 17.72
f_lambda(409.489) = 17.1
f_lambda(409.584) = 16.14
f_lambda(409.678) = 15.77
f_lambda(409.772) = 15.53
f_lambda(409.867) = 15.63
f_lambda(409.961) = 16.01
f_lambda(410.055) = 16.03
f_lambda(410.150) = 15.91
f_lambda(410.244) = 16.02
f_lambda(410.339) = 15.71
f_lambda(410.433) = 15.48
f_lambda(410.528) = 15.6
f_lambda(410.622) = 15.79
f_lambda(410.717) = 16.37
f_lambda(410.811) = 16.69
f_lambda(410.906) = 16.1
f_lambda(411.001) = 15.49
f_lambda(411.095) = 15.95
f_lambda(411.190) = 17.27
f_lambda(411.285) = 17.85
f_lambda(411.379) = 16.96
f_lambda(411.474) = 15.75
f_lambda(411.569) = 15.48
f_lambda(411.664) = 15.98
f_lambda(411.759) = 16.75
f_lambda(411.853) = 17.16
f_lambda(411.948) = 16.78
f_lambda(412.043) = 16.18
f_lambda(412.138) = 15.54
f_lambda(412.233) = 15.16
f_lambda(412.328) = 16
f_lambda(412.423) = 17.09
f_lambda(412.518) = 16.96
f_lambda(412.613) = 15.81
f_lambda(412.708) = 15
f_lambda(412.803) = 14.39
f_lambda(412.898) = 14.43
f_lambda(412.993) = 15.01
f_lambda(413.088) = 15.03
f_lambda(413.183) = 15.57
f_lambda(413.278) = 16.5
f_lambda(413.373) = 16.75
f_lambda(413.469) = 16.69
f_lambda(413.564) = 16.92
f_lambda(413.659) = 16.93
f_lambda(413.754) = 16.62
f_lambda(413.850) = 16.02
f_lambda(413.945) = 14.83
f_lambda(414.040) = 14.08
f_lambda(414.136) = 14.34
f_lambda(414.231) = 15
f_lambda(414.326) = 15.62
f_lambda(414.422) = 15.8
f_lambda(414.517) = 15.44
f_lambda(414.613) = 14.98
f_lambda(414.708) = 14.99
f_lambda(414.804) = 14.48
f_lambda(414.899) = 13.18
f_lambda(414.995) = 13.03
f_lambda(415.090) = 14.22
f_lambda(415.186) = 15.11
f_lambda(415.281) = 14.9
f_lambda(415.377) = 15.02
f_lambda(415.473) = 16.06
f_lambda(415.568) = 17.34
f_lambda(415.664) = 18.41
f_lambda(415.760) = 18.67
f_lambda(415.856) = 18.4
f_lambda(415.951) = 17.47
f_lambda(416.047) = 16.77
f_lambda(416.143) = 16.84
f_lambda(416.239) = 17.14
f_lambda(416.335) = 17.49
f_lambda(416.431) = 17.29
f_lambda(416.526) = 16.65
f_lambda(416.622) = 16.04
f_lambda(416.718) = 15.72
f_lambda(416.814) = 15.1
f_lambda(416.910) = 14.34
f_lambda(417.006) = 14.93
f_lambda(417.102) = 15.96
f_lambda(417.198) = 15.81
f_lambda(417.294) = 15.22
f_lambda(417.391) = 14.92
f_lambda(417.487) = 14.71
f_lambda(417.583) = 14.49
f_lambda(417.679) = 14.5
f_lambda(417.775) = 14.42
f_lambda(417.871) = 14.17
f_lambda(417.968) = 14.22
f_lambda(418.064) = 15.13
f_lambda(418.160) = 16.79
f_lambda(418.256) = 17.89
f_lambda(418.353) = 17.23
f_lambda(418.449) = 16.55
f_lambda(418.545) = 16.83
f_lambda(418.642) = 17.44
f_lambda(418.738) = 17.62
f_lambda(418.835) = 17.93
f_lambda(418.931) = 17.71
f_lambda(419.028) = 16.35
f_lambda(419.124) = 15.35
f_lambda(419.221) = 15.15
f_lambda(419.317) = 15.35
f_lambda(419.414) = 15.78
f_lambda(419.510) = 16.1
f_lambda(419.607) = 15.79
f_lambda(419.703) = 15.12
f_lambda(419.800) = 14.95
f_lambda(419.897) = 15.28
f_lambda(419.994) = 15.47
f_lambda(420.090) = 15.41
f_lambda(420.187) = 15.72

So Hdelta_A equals -0.190 nm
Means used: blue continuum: 15.7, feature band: 16.5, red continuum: 15.7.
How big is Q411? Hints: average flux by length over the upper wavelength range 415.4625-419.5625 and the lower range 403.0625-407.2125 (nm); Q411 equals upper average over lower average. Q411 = 1.0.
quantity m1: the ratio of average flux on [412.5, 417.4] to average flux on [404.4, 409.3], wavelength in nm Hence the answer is 1.0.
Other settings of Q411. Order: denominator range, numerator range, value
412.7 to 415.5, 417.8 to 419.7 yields 1.07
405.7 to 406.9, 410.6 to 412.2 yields 1.09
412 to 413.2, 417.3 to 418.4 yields 0.98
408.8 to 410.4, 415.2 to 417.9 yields 0.96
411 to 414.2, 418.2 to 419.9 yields 1.03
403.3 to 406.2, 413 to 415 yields 0.96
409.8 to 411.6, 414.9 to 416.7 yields 1.02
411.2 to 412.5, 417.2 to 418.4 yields 0.93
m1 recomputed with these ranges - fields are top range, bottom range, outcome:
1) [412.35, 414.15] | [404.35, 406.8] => 1.01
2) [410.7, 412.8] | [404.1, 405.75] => 1.00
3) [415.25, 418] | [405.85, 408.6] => 1.01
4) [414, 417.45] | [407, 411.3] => 0.96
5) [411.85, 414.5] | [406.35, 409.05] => 0.96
